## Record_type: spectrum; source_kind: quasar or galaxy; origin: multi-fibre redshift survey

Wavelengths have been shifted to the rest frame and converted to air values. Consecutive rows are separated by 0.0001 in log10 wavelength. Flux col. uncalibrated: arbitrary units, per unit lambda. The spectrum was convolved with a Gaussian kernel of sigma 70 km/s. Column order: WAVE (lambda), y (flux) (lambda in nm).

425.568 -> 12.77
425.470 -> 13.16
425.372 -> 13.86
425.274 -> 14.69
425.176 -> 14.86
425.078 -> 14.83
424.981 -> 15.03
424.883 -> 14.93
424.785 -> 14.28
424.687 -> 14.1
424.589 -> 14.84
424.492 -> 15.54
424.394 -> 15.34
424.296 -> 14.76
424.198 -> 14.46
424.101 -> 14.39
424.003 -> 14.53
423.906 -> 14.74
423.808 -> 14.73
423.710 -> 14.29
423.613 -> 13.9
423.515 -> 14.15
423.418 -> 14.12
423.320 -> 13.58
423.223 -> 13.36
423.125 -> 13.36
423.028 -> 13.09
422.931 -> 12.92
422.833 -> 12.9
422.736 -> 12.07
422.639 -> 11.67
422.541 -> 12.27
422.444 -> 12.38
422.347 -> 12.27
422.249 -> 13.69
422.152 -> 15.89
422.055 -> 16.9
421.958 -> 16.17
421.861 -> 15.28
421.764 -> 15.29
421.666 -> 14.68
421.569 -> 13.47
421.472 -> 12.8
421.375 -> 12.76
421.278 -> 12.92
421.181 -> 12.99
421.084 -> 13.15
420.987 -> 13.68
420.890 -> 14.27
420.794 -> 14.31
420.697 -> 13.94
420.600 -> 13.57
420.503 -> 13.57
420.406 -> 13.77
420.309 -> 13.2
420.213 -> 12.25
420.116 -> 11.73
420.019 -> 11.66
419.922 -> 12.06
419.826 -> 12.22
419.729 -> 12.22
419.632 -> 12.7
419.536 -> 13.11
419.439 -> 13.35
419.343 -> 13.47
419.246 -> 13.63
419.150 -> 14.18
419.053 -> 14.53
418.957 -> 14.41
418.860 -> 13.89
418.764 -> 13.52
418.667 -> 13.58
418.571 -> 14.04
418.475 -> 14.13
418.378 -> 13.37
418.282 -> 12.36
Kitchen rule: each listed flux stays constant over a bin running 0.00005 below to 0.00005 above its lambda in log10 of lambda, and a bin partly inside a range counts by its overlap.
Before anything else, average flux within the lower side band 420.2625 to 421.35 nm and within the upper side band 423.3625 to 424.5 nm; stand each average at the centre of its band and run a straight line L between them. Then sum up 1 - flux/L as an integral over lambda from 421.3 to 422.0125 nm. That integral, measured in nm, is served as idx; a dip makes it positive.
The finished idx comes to -0.03 nm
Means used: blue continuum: 13.6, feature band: 14.3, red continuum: 14.5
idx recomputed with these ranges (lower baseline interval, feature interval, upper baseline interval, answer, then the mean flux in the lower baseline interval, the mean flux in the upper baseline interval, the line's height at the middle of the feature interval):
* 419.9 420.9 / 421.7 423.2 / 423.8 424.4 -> 0.02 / 13.1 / 14.7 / 14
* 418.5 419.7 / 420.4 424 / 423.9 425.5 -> 0.11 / 13.7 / 14.6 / 14.2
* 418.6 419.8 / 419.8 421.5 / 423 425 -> 0.09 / 13.5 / 14.4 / 13.8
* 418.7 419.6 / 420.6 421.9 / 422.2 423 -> -0.08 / 13.8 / 12.5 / 13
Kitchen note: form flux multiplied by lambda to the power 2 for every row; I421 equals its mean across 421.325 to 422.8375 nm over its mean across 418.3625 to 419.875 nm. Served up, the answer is 1.04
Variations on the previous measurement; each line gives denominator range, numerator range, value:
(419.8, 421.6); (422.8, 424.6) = 1.10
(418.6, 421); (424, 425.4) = 1.13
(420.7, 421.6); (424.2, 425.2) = 1.12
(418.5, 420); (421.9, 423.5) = 1.03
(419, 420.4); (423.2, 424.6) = 1.14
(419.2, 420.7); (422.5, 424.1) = 1.07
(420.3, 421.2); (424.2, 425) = 1.10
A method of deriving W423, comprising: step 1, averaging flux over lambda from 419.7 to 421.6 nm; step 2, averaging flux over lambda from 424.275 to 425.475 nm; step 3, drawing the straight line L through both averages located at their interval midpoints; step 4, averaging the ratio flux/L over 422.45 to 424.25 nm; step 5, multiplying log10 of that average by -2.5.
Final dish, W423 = 0.04 mag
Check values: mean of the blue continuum 13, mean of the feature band 13.6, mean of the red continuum 14.7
